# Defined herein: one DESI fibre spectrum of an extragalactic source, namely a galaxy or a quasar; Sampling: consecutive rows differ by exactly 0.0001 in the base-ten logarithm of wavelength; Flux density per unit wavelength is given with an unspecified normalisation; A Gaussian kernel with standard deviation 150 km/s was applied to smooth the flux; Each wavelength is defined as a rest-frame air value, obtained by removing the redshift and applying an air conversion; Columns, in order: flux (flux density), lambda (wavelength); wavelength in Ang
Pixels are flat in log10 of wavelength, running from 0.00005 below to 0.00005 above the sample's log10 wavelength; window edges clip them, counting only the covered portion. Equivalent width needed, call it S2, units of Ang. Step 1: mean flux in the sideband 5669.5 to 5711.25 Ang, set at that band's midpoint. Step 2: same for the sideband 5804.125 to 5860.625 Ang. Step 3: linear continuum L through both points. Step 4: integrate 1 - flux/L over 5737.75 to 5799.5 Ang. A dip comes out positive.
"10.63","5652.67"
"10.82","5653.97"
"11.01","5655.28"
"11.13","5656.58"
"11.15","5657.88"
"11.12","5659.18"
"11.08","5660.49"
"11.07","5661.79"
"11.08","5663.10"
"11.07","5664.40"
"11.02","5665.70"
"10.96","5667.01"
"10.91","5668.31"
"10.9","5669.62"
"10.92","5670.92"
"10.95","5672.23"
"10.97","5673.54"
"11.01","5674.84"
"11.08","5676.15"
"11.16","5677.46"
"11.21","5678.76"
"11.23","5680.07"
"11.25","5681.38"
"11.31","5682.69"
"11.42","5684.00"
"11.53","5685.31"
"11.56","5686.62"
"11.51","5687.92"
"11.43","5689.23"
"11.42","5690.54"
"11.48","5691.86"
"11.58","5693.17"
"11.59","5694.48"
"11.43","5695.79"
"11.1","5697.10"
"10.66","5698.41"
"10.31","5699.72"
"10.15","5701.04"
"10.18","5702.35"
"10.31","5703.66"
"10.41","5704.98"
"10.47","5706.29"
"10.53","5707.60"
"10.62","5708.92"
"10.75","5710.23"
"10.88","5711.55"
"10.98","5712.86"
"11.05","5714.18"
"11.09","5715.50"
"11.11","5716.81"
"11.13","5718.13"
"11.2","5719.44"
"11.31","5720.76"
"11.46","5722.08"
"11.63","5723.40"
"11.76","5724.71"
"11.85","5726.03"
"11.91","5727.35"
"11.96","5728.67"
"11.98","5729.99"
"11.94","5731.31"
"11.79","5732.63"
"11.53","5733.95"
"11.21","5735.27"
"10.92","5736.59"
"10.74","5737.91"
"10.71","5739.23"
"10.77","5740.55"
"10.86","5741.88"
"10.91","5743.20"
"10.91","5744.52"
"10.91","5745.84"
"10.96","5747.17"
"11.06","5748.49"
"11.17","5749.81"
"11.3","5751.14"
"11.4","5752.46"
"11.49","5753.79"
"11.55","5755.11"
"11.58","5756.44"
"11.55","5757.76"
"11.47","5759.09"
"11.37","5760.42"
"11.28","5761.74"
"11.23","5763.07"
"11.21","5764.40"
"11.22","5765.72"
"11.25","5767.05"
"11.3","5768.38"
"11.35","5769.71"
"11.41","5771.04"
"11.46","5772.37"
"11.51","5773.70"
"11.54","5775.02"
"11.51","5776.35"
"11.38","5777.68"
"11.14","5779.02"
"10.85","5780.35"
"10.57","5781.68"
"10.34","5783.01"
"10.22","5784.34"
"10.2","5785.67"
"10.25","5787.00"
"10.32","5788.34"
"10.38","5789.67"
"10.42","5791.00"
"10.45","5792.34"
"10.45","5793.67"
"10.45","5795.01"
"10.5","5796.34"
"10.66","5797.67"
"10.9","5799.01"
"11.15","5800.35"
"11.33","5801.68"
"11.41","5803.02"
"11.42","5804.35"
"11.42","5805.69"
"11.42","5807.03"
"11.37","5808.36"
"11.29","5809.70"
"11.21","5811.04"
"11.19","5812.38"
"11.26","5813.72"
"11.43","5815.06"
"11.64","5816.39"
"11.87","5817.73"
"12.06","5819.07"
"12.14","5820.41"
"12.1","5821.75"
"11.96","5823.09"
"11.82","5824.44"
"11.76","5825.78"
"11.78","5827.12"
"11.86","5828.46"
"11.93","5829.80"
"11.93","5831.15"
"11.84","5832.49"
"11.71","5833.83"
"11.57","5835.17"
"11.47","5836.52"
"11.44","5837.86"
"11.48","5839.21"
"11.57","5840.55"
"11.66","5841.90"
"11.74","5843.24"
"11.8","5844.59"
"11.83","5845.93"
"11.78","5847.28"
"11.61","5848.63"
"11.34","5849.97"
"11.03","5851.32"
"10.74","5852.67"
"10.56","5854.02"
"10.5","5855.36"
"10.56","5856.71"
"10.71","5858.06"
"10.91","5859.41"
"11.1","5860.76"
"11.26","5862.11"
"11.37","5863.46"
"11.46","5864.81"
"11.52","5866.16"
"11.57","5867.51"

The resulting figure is 1.6 Ang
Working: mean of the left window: 11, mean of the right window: 11.5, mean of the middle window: 11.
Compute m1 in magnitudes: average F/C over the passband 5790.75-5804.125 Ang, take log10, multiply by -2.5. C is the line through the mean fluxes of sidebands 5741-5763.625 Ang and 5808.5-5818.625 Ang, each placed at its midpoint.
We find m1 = 0.056 mag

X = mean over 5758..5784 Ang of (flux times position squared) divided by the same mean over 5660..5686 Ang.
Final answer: 1.05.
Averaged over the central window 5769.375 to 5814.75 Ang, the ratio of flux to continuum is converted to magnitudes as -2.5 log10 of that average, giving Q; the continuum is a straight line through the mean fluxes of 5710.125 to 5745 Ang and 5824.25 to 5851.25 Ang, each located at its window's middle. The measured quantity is 0.053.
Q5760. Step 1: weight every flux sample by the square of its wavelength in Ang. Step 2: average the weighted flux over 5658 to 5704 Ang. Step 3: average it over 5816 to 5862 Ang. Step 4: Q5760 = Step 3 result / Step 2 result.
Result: 1.10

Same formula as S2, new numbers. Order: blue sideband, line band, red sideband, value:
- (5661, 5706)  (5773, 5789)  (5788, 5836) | 0.65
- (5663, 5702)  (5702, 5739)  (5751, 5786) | 0.00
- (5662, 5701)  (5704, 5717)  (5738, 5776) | 0.49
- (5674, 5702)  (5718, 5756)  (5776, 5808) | -1.09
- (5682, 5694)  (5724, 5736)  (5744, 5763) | -0.44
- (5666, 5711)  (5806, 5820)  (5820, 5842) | 0.22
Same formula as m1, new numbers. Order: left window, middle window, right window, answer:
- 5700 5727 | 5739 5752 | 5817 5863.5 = 0.01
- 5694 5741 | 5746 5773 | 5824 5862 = -0.01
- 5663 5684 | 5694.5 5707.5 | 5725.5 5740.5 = 0.06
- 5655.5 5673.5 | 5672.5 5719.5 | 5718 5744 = 0.02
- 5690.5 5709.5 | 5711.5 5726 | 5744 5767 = -0.03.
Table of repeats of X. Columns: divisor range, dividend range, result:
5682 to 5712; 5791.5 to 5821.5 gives 1.06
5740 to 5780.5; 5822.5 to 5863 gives 1.04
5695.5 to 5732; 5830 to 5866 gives 1.07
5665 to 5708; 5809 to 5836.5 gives 1.11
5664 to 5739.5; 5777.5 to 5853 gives 1.05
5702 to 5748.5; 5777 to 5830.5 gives 1.03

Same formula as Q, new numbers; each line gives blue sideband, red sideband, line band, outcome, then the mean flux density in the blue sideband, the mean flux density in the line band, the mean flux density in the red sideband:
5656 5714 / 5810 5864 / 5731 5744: 0.01 mag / 11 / 11.1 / 11.5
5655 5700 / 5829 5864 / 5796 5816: 0.01 mag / 11.2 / 11.2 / 11.4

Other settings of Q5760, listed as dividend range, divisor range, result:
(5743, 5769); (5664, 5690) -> 1.04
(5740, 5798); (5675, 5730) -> 1.01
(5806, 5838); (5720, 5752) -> 1.06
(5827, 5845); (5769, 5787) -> 1.08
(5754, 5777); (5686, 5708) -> 1.07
